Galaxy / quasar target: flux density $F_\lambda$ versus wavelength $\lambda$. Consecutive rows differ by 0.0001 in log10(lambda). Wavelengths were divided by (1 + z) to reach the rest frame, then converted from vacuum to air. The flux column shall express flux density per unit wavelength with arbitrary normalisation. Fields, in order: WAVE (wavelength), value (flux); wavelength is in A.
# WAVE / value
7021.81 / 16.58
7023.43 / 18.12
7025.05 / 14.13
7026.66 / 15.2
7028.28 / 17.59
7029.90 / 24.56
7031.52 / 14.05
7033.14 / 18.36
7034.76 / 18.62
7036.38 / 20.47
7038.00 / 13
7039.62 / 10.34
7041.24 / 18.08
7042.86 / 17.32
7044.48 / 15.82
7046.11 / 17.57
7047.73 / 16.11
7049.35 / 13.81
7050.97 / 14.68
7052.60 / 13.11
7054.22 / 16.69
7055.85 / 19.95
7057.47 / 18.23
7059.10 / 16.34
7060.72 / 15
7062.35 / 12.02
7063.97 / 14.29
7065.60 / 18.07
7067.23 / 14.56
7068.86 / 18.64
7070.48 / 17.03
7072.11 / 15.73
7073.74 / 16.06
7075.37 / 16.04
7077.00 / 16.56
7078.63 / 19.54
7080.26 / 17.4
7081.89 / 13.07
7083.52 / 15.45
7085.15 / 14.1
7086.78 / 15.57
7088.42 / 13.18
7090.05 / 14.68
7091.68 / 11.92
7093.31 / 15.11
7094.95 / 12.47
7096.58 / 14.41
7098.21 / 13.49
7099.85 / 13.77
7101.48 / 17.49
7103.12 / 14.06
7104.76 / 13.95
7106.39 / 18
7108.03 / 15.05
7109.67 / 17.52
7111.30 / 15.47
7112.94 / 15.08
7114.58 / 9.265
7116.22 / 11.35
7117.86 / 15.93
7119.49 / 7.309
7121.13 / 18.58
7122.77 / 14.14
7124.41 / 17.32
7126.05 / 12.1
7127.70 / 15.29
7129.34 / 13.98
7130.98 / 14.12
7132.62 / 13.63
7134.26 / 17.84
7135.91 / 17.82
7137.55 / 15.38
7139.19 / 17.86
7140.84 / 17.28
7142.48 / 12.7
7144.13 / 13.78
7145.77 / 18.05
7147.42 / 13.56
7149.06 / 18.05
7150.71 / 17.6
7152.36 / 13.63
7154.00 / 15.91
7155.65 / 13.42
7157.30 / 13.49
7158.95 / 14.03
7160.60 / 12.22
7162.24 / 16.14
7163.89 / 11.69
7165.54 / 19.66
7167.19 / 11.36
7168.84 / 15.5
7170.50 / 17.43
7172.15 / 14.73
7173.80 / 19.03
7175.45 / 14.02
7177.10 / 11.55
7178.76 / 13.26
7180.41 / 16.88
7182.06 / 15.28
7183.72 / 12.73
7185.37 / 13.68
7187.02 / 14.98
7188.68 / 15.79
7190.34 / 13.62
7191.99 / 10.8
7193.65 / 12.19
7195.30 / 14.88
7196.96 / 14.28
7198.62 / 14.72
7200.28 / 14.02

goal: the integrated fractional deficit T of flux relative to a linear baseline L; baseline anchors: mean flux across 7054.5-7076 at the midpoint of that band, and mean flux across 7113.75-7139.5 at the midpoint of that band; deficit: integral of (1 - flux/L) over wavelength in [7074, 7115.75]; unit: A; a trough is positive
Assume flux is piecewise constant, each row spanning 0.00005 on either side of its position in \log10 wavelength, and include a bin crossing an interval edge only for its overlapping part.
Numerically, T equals 1.4 A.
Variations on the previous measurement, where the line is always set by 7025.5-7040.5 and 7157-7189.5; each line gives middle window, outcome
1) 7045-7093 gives 1.8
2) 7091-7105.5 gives 1.6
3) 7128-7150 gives -0.7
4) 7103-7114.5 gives 0.3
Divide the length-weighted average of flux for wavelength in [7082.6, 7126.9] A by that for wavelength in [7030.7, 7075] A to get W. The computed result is 0.9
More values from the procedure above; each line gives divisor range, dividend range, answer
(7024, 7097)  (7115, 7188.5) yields 0.93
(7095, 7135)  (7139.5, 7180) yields 1.03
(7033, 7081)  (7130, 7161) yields 0.94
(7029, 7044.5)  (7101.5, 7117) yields 0.85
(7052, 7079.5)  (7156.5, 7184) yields 0.90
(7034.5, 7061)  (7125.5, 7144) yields 0.94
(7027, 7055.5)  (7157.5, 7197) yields 0.87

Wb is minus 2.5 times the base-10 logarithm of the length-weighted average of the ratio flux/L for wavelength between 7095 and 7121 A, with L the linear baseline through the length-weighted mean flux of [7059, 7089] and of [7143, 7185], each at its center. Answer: 0.088 mag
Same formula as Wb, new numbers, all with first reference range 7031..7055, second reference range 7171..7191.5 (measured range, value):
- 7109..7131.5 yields 0.08 mag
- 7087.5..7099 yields 0.13 mag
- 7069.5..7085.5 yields -0.04 mag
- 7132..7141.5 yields -0.11 mag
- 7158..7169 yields 0.04 mag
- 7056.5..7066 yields 0.01 mag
